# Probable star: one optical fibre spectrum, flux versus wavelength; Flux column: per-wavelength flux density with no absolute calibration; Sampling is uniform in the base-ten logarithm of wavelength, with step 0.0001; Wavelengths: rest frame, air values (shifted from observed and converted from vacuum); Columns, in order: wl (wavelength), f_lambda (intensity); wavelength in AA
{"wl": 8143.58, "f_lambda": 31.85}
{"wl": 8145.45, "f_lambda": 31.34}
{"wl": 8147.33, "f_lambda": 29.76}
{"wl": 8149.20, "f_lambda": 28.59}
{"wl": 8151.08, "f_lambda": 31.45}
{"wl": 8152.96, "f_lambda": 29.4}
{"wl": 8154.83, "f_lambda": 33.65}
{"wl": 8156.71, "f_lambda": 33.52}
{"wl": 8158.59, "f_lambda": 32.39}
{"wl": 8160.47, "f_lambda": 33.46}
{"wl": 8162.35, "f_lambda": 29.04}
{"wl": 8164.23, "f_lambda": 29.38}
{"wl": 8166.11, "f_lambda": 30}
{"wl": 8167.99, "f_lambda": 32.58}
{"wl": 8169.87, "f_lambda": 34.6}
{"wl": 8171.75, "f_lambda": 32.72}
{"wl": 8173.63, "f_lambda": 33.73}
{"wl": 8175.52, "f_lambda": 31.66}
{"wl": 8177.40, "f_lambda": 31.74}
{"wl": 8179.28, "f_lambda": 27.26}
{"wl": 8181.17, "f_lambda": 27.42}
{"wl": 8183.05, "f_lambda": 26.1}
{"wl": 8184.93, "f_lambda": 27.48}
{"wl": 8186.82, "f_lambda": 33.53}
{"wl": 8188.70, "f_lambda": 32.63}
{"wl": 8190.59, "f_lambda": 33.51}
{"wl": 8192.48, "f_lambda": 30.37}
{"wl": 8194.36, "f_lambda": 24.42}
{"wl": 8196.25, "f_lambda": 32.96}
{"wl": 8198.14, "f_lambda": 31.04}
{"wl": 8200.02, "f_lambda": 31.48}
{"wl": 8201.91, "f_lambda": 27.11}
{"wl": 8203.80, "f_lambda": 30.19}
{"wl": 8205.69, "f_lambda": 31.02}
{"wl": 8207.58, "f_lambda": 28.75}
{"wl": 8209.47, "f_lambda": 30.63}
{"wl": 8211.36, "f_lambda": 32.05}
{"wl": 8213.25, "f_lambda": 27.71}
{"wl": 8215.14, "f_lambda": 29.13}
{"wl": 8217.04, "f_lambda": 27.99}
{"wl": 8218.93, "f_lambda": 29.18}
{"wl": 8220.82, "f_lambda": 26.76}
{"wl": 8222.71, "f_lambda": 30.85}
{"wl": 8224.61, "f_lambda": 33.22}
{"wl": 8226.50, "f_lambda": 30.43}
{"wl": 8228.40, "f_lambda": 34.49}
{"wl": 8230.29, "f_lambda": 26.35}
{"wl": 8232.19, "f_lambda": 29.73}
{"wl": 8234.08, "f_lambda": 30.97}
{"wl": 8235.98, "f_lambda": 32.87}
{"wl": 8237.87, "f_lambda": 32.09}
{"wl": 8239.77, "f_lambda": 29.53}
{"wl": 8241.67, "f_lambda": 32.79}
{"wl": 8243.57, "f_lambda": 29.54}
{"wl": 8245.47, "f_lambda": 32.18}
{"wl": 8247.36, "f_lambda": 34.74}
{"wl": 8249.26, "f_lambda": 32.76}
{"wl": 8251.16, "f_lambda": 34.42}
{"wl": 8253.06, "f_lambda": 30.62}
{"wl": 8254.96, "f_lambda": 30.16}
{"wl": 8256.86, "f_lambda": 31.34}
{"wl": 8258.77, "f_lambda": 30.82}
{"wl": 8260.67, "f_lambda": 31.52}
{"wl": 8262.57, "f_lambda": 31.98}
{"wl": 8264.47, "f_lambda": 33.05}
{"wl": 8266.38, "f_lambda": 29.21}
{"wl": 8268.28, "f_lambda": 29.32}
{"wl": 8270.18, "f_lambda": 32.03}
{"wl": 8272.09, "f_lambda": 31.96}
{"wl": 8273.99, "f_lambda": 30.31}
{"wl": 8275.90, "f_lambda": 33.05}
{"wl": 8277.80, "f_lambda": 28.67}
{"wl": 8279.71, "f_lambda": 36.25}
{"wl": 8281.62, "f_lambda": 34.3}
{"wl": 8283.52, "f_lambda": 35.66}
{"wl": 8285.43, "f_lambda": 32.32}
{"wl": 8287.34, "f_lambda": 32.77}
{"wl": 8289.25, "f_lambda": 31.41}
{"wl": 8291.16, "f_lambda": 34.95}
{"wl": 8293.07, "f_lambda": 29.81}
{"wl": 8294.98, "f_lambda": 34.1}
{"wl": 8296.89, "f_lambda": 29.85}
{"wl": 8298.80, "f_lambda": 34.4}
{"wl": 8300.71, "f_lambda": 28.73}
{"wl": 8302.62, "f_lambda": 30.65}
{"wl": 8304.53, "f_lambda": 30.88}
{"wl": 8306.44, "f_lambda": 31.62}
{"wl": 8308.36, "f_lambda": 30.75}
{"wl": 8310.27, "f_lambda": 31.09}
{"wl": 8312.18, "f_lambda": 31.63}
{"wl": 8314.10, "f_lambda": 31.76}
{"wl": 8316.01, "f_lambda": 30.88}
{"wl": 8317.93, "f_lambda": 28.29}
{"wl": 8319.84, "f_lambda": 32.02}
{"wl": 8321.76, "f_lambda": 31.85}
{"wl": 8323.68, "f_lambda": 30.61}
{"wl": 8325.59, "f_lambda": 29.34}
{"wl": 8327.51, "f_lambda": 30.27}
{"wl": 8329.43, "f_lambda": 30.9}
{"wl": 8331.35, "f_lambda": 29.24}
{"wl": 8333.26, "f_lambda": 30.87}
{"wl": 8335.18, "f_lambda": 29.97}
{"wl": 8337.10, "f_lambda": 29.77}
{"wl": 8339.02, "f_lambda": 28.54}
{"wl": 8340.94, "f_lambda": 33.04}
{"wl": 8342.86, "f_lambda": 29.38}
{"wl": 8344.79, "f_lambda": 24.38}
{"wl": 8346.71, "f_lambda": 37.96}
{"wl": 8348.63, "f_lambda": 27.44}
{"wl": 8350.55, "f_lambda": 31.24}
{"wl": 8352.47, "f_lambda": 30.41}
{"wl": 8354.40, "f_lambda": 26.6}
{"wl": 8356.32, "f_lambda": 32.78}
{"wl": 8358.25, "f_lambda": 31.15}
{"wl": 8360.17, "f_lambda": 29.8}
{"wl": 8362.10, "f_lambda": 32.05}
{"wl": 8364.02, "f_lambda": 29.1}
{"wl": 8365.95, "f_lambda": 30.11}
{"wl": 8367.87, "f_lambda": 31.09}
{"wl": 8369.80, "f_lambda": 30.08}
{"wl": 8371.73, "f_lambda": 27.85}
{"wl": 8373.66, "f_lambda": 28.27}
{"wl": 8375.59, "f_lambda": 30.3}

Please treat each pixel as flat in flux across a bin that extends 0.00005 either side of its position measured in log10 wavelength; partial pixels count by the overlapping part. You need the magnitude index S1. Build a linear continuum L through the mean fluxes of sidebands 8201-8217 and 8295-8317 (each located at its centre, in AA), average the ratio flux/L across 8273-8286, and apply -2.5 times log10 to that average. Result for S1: -0.08 mag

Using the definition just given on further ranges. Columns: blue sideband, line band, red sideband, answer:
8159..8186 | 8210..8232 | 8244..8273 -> 0.049 mag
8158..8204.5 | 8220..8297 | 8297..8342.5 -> -0.036 mag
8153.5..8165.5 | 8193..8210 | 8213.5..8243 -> 0.042 mag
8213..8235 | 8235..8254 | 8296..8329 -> -0.074 mag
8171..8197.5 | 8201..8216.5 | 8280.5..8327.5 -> 0.040 mag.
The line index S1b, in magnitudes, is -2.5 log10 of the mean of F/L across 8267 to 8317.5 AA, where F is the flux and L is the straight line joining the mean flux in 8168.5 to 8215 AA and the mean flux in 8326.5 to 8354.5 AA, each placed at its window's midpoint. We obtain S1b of -0.06 mag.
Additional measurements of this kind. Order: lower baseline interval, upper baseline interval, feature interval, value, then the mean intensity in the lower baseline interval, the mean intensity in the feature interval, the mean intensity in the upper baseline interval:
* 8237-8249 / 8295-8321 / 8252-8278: 0.018 mag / 31.9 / 31.1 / 31.1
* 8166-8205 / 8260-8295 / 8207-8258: 0.022 mag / 30.6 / 30.8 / 32.2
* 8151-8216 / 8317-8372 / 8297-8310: -0.026 mag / 30.7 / 31.1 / 30.2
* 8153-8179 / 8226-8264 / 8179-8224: 0.076 mag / 32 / 29.6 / 31.5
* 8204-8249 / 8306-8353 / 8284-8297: -0.065 mag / 30.6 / 32.4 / 30.5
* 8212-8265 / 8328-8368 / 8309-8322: -0.020 mag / 31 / 31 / 30.3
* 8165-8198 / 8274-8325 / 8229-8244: 0.022 mag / 30.7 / 30.6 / 31.8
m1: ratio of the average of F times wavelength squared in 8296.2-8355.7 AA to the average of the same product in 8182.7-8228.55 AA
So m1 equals 1.0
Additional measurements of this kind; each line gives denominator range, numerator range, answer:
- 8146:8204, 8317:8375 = 1.02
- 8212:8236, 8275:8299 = 1.12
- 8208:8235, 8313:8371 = 1.04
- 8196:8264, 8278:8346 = 1.03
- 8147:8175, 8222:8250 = 1.01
